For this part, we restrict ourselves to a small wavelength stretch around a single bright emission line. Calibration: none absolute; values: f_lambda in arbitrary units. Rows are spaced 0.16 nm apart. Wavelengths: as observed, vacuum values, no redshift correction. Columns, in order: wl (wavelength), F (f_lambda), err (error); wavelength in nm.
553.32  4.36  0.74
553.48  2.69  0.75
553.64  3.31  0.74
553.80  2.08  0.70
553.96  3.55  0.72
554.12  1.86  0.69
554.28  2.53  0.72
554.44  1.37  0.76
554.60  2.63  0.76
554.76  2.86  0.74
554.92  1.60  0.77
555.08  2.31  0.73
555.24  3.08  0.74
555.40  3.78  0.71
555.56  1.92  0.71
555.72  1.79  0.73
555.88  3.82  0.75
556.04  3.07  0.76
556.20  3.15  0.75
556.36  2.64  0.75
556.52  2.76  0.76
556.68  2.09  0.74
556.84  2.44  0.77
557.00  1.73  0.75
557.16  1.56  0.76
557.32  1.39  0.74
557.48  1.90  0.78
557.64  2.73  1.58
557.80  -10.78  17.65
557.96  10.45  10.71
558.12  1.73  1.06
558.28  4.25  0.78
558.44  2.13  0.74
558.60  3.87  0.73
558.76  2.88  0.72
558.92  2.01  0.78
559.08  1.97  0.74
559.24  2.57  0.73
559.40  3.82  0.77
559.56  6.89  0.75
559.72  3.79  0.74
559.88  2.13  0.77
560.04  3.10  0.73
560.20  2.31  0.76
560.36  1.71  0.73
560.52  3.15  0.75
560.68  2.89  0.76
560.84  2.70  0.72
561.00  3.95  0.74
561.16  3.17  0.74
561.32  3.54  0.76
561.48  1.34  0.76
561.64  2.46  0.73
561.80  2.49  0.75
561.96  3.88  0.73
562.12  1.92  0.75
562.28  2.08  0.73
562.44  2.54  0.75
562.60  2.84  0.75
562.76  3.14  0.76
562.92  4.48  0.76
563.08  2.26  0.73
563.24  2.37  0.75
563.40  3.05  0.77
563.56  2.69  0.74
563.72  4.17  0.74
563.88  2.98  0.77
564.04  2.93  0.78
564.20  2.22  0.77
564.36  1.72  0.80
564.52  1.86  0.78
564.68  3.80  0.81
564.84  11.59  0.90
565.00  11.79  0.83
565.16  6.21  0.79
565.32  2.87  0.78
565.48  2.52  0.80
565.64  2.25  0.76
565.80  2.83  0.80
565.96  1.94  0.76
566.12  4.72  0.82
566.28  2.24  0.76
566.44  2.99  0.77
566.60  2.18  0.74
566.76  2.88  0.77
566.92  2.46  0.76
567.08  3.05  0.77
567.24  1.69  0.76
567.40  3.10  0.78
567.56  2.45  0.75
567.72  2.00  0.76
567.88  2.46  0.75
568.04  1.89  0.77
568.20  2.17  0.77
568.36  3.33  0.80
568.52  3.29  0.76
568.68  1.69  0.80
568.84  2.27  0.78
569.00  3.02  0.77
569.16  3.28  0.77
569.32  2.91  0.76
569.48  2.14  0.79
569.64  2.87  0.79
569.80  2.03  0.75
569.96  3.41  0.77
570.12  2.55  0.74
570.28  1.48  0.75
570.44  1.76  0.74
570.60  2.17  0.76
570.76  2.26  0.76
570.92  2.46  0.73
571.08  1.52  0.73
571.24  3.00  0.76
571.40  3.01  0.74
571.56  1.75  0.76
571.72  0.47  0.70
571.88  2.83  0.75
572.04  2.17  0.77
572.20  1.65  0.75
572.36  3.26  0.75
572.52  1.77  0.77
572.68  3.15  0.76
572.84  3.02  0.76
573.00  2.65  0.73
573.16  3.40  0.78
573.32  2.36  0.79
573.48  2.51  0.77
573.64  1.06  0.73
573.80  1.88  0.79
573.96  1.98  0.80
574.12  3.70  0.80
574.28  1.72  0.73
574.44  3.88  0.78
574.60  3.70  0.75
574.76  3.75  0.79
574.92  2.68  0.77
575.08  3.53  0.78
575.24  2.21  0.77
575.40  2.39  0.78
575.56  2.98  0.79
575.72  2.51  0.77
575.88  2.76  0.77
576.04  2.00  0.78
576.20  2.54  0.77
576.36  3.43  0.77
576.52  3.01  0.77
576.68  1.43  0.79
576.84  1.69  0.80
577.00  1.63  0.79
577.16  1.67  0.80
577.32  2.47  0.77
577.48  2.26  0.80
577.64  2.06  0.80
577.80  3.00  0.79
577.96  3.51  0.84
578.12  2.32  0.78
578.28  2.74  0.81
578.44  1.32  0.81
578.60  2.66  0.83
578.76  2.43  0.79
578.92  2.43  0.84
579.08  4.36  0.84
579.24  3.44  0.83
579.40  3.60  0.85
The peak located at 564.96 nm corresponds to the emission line [O III]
